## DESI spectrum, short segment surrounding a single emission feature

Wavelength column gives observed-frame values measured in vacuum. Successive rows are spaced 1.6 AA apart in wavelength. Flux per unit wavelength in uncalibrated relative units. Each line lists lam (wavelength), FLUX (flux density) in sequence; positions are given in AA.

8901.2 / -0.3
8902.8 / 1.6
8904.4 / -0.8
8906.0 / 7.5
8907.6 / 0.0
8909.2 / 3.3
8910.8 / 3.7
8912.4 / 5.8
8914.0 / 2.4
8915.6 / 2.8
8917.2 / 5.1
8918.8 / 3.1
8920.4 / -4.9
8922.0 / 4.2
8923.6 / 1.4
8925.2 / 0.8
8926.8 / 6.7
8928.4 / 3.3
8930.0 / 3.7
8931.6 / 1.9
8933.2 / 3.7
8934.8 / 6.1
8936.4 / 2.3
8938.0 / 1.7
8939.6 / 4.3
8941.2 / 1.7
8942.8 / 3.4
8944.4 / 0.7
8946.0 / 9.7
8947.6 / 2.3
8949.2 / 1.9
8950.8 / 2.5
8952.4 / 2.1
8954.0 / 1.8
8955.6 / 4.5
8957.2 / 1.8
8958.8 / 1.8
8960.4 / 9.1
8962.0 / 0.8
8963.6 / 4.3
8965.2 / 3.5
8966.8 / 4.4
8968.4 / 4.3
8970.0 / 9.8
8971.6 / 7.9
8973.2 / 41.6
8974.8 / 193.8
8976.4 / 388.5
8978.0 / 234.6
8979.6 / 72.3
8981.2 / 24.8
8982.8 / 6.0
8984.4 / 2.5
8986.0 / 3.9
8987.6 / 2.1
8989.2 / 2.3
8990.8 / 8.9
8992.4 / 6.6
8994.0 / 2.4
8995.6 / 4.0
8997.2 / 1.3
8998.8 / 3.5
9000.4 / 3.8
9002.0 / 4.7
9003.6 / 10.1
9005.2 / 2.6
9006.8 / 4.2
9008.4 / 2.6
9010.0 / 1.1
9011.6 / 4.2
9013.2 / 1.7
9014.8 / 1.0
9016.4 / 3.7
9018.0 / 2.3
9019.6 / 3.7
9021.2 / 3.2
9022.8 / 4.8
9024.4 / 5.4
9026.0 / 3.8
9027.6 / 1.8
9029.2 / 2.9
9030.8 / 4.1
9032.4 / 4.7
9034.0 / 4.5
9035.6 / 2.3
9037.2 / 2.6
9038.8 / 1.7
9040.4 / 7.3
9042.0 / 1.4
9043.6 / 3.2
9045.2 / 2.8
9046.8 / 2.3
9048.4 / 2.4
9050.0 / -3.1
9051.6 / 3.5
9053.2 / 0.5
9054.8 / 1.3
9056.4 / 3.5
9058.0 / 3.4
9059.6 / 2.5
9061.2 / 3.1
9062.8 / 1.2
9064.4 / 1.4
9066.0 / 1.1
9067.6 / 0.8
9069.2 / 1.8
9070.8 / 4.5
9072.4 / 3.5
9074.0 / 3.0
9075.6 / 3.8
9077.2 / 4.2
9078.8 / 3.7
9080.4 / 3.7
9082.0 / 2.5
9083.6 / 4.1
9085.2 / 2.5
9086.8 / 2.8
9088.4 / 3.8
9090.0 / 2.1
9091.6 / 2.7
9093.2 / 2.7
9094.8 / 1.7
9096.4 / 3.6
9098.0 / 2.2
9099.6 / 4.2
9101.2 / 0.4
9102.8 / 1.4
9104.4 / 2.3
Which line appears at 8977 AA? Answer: [O III] 5007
